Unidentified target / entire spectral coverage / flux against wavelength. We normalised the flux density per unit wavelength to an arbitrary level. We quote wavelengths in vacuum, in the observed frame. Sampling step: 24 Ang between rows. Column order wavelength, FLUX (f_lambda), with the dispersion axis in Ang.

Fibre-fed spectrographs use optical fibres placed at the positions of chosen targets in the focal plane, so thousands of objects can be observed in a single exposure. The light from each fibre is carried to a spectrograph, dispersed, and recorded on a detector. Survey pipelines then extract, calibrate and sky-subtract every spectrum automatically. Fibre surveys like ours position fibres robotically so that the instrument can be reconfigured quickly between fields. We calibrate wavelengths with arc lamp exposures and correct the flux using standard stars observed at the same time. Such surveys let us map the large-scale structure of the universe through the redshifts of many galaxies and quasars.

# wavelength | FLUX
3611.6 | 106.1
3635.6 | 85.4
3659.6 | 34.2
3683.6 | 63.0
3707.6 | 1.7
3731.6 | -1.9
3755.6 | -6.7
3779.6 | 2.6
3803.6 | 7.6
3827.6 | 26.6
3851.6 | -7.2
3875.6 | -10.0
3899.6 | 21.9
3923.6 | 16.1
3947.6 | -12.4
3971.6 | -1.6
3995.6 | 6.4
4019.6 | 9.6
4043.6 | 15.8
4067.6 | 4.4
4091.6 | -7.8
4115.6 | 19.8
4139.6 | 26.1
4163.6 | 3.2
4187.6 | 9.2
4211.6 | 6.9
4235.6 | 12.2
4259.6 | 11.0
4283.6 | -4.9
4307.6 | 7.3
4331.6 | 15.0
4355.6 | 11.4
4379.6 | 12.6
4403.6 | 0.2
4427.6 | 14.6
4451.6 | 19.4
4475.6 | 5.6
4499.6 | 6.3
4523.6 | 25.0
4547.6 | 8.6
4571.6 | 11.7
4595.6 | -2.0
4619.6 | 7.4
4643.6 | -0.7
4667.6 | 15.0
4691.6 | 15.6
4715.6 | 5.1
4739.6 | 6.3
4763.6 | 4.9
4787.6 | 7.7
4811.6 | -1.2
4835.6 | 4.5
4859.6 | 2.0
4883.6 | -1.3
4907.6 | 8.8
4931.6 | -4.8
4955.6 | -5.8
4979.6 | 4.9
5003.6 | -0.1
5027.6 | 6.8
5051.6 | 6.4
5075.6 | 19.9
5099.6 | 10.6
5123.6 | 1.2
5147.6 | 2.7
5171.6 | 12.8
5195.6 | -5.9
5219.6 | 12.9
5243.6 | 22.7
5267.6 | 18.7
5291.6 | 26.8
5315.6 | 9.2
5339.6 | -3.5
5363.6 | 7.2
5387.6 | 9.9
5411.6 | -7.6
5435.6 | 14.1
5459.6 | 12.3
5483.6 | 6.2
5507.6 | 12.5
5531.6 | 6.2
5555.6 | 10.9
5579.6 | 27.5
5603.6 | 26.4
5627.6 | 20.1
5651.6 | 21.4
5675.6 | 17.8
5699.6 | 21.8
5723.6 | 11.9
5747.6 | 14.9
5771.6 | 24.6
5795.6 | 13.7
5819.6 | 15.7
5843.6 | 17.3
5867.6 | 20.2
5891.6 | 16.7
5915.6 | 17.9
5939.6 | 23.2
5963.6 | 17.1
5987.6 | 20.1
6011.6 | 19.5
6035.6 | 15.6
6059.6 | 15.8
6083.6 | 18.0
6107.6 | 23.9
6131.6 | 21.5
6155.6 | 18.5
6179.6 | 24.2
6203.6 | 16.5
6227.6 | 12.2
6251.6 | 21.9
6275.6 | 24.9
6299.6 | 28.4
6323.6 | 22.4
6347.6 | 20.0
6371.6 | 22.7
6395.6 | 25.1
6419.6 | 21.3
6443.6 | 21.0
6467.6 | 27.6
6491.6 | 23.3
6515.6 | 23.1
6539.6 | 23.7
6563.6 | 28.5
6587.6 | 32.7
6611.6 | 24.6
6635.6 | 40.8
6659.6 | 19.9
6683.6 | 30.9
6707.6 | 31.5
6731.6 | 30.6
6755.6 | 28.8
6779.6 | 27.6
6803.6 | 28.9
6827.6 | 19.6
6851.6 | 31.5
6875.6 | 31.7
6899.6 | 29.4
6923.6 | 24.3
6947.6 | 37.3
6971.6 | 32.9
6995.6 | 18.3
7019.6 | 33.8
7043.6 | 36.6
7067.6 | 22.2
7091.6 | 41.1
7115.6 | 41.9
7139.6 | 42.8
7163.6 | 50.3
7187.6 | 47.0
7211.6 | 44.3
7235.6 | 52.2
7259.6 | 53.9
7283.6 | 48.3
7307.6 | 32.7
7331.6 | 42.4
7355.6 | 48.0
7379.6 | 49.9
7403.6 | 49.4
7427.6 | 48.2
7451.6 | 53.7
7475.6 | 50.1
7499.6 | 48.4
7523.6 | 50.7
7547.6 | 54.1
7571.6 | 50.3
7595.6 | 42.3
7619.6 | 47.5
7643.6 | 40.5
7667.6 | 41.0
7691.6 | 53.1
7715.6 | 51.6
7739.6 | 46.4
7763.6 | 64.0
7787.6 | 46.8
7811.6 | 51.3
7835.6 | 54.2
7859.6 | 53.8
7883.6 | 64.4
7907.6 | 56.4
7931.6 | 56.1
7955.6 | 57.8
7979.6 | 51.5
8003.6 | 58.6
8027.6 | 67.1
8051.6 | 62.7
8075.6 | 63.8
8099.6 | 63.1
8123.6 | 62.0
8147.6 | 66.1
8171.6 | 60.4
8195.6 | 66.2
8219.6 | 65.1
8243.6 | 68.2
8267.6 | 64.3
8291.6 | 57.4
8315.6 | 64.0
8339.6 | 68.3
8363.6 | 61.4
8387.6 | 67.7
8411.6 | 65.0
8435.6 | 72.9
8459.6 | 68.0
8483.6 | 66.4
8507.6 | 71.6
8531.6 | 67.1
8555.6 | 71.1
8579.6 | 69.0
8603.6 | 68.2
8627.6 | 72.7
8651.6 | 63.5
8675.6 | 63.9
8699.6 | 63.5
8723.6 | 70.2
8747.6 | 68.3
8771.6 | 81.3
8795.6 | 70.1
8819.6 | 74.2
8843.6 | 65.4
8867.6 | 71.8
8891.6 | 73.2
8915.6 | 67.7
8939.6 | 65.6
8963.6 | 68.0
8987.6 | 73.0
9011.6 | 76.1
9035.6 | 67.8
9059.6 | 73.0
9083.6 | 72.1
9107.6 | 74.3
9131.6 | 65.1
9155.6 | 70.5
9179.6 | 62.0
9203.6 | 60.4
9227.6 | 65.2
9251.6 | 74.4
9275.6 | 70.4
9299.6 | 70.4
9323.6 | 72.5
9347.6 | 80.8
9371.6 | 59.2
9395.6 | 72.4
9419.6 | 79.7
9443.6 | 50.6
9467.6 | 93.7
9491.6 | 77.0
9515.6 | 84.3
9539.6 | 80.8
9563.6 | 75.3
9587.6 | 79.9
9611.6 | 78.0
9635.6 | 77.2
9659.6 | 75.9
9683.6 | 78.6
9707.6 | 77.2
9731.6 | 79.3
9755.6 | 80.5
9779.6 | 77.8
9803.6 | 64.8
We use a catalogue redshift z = 0.78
